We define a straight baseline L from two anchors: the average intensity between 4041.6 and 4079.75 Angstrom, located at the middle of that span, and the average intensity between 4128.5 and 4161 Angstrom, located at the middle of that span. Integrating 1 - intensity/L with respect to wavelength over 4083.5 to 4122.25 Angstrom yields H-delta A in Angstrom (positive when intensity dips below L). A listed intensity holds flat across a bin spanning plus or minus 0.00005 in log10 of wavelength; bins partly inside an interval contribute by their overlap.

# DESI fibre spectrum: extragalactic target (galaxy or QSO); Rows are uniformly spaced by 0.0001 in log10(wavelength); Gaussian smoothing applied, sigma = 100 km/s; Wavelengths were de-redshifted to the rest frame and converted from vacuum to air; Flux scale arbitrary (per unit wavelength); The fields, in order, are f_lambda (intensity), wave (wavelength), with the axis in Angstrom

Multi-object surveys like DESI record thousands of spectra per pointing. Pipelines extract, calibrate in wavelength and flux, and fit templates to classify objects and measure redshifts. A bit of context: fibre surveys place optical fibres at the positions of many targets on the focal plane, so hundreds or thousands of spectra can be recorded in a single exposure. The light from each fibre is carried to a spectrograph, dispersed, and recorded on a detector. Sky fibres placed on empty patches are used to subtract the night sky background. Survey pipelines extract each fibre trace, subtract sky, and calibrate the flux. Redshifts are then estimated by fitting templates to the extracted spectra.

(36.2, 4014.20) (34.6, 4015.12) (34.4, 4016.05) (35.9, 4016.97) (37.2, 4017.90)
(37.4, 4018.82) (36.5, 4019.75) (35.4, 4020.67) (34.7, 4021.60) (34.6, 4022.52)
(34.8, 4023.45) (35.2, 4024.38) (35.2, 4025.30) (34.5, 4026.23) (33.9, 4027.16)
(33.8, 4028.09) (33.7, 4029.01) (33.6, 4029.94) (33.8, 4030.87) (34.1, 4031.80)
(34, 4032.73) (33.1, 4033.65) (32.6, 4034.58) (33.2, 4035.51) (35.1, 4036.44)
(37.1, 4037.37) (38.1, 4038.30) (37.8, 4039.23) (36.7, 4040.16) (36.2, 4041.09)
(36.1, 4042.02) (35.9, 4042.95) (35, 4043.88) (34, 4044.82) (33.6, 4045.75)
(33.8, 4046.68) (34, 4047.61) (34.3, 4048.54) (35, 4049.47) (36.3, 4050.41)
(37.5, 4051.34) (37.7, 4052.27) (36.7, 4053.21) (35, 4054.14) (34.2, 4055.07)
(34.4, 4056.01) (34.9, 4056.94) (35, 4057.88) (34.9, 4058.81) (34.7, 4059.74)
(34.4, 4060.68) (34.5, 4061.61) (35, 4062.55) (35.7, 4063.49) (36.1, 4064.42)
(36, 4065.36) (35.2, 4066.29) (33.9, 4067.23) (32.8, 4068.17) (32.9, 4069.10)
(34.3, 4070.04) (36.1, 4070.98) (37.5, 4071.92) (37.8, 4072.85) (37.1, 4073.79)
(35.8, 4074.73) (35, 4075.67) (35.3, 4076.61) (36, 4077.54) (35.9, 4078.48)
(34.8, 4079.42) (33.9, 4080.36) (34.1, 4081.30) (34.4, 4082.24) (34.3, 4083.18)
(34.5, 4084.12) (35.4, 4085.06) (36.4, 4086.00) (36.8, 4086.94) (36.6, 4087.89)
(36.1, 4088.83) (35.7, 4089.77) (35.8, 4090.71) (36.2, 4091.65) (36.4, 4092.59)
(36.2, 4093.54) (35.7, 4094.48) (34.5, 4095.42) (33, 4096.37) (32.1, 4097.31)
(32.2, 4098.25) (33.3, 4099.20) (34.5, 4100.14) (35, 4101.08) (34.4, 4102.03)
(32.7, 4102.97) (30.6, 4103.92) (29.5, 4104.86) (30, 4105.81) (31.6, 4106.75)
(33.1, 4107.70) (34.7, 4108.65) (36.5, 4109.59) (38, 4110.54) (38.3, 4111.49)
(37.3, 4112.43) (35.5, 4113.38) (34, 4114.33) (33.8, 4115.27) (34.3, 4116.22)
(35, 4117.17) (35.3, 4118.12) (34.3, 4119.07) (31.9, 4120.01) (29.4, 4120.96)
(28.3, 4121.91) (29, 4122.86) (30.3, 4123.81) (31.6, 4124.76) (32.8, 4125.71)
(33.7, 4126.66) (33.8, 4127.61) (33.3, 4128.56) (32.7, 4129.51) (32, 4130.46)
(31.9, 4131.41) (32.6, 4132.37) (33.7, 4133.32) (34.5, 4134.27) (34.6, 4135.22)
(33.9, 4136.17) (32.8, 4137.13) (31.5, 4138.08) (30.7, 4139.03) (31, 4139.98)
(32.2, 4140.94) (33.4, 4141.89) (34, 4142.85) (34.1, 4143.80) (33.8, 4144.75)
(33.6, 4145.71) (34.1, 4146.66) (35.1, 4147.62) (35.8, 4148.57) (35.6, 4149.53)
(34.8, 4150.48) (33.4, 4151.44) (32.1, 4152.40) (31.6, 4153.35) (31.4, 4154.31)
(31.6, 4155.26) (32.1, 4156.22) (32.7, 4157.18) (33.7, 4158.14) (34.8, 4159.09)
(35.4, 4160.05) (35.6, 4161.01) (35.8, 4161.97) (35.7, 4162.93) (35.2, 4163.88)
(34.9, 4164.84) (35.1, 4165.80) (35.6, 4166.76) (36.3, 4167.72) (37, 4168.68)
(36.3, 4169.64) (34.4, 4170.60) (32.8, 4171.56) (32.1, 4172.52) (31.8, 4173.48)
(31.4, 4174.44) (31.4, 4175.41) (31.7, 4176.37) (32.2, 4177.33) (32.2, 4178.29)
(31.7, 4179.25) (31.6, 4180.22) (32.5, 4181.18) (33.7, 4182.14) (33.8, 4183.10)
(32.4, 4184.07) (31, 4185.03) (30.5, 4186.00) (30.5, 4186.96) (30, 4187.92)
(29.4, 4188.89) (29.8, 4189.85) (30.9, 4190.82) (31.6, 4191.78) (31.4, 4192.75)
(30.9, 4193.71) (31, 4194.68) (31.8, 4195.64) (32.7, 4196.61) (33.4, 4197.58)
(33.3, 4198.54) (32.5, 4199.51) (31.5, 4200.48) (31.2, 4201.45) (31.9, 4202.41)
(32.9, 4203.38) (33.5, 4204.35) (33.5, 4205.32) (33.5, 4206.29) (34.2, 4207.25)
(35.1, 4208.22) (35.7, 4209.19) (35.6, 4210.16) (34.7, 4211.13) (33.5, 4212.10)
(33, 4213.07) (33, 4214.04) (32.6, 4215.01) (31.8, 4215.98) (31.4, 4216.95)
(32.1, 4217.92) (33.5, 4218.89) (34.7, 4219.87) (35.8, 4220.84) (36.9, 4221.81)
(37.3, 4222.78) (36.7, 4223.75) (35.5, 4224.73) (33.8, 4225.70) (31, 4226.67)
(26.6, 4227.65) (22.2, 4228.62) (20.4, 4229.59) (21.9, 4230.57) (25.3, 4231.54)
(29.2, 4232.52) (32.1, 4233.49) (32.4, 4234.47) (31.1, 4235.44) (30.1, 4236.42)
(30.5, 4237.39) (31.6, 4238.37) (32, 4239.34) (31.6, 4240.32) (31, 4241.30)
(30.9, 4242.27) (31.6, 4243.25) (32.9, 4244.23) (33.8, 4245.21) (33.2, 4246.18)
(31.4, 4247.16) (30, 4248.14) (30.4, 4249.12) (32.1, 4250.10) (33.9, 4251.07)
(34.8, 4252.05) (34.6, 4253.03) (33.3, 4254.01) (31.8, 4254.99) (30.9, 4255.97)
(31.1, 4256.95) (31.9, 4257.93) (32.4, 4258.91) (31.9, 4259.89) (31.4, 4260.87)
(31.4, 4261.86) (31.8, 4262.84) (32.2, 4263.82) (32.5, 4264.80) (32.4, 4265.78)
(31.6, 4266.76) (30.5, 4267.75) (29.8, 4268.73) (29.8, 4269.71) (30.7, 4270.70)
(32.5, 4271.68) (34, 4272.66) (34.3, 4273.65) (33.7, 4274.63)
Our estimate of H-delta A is -0.02 Angstrom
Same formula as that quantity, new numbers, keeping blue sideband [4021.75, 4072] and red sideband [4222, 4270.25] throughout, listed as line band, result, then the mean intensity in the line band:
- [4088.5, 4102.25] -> -0.3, 34.7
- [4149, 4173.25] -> -1.0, 34.2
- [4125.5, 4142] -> 0.2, 32.8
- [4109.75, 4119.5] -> -0.6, 35.6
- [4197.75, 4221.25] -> -1.1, 33.3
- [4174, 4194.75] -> 0.6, 31.4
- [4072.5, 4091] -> -0.7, 35.6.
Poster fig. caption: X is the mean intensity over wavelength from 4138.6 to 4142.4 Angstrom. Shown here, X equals 31.8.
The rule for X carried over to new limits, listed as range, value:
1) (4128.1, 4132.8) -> 32.5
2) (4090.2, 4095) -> 36.1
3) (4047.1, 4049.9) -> 34.5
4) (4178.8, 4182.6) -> 32.4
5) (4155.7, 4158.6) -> 32.7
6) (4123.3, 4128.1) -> 32.4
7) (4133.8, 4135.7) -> 34.6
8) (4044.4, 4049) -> 34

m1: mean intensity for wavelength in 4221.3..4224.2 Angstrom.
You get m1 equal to 37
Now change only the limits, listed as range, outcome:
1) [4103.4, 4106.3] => 30.1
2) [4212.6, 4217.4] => 32.4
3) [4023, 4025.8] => 35.1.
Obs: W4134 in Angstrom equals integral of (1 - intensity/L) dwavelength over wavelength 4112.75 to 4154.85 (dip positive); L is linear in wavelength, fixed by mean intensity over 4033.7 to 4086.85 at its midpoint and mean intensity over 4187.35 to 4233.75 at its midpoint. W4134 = 0.73 Angstrom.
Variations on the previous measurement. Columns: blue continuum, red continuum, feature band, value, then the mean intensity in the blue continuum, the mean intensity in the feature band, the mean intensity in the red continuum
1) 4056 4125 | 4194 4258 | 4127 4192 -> 0.25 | 34.4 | 33.1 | 32.1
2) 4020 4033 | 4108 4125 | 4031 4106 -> -1.79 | 34.4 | 34.9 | 33.8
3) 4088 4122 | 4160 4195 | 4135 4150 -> -0.02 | 34.1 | 33.5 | 32.8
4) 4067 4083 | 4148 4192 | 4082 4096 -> -0.33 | 35.2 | 35.7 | 33.1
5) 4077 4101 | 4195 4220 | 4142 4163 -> 0.06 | 35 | 33.9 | 33.1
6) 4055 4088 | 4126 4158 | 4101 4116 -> 0.03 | 35.2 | 34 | 33.2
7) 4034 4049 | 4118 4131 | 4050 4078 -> -0.90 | 35.2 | 35.4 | 32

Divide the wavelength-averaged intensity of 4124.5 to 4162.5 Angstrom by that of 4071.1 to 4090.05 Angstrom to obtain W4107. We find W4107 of 0.93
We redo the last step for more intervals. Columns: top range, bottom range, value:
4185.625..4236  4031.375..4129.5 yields 0.92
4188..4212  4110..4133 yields 0.98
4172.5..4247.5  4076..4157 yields 0.94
